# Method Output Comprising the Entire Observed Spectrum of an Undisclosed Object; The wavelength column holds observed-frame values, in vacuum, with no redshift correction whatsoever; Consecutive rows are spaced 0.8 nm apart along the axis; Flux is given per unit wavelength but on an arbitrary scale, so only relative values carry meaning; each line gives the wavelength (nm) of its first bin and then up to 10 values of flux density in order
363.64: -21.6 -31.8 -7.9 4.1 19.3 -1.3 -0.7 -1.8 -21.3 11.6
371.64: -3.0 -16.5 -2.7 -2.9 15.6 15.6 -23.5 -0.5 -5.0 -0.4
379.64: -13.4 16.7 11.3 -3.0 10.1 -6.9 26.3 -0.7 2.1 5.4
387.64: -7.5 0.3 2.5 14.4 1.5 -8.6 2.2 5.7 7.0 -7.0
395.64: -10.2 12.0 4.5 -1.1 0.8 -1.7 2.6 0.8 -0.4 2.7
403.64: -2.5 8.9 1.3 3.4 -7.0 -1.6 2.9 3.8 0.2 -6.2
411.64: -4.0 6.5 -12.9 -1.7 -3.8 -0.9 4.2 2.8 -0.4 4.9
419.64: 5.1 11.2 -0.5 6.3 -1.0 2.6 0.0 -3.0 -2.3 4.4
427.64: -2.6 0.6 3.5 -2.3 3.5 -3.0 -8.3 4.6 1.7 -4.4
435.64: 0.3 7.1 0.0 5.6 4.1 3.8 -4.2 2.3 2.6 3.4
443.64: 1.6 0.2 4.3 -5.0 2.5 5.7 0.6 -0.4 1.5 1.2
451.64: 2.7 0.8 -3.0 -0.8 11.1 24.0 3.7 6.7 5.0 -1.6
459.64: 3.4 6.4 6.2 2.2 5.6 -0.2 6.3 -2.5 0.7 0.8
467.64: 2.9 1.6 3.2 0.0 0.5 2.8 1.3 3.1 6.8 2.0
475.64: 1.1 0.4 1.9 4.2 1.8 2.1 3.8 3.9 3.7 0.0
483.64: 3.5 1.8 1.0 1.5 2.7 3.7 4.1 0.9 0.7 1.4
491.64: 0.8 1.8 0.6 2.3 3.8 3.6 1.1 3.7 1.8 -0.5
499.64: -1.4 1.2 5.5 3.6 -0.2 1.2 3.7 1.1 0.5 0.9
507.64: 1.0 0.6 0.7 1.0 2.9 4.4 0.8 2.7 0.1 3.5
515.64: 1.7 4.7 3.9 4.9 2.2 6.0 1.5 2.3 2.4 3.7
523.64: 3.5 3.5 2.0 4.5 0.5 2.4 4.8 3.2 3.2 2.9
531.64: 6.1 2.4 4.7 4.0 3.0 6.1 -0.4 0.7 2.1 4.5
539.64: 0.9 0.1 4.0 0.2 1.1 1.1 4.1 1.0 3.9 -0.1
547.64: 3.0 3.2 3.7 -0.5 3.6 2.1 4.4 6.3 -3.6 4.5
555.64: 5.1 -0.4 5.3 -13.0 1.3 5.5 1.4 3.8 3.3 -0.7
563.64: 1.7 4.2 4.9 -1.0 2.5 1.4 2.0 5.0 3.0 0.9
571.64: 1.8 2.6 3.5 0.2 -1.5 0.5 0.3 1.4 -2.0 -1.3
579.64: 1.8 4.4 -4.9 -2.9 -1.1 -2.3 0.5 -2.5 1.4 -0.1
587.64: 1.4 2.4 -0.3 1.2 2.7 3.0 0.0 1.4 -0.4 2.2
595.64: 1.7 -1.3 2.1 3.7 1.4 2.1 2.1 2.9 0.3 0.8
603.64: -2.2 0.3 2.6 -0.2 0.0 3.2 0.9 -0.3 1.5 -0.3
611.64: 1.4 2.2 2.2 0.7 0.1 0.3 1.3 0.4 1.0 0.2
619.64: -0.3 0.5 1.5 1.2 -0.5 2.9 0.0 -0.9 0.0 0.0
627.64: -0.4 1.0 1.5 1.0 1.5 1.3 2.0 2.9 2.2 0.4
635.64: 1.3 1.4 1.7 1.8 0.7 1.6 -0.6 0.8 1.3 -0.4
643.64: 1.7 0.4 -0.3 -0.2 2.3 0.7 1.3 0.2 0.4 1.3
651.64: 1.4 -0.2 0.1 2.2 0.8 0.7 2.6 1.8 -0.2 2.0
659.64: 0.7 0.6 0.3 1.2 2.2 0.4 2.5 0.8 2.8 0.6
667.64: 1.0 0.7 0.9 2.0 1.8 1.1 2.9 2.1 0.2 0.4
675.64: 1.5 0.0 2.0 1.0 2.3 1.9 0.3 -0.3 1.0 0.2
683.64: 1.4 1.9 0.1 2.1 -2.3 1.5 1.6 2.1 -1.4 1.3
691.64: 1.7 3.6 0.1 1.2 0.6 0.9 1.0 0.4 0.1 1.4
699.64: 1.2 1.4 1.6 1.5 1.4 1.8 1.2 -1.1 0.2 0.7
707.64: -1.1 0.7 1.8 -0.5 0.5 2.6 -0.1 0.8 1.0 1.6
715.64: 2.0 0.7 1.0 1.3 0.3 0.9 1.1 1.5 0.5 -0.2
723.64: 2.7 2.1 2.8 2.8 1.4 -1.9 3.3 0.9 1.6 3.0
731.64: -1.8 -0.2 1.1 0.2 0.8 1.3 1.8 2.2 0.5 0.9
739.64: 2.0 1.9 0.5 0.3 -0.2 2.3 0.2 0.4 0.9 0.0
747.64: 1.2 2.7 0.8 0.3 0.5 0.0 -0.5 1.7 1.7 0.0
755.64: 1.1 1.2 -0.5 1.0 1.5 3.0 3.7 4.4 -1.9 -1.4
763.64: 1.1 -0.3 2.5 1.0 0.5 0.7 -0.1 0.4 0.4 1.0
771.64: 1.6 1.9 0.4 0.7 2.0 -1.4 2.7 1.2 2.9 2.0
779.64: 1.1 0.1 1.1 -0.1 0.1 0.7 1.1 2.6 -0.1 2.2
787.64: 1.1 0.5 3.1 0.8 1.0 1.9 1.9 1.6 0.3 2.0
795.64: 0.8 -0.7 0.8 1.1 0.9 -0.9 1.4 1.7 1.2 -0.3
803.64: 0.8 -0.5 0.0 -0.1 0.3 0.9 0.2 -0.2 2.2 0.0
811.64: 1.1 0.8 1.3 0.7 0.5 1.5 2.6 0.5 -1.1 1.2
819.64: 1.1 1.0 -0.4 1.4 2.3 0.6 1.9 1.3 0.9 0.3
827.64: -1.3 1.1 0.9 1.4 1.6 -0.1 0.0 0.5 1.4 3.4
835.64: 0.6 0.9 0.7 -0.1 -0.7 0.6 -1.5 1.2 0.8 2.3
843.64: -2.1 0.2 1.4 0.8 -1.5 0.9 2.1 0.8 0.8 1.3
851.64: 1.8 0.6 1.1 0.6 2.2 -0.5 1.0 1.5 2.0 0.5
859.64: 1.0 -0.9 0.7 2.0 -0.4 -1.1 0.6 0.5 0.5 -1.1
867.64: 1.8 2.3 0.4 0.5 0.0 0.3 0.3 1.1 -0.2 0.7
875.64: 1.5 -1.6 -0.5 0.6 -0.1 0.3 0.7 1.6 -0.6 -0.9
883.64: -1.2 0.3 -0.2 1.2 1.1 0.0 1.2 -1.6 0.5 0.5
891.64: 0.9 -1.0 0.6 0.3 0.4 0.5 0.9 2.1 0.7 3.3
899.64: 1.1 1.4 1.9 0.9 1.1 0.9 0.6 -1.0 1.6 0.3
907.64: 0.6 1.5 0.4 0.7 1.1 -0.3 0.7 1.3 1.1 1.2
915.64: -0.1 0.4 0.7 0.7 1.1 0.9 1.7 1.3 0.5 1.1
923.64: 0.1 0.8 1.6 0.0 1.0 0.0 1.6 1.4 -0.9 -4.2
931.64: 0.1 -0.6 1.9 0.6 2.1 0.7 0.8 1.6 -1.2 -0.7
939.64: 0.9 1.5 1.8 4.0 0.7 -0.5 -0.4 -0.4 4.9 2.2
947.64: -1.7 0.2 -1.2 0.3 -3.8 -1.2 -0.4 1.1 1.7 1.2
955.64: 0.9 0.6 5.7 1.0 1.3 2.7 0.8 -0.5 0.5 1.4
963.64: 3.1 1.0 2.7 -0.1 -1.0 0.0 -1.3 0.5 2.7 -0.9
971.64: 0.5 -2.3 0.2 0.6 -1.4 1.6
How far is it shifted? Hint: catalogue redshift 0.135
